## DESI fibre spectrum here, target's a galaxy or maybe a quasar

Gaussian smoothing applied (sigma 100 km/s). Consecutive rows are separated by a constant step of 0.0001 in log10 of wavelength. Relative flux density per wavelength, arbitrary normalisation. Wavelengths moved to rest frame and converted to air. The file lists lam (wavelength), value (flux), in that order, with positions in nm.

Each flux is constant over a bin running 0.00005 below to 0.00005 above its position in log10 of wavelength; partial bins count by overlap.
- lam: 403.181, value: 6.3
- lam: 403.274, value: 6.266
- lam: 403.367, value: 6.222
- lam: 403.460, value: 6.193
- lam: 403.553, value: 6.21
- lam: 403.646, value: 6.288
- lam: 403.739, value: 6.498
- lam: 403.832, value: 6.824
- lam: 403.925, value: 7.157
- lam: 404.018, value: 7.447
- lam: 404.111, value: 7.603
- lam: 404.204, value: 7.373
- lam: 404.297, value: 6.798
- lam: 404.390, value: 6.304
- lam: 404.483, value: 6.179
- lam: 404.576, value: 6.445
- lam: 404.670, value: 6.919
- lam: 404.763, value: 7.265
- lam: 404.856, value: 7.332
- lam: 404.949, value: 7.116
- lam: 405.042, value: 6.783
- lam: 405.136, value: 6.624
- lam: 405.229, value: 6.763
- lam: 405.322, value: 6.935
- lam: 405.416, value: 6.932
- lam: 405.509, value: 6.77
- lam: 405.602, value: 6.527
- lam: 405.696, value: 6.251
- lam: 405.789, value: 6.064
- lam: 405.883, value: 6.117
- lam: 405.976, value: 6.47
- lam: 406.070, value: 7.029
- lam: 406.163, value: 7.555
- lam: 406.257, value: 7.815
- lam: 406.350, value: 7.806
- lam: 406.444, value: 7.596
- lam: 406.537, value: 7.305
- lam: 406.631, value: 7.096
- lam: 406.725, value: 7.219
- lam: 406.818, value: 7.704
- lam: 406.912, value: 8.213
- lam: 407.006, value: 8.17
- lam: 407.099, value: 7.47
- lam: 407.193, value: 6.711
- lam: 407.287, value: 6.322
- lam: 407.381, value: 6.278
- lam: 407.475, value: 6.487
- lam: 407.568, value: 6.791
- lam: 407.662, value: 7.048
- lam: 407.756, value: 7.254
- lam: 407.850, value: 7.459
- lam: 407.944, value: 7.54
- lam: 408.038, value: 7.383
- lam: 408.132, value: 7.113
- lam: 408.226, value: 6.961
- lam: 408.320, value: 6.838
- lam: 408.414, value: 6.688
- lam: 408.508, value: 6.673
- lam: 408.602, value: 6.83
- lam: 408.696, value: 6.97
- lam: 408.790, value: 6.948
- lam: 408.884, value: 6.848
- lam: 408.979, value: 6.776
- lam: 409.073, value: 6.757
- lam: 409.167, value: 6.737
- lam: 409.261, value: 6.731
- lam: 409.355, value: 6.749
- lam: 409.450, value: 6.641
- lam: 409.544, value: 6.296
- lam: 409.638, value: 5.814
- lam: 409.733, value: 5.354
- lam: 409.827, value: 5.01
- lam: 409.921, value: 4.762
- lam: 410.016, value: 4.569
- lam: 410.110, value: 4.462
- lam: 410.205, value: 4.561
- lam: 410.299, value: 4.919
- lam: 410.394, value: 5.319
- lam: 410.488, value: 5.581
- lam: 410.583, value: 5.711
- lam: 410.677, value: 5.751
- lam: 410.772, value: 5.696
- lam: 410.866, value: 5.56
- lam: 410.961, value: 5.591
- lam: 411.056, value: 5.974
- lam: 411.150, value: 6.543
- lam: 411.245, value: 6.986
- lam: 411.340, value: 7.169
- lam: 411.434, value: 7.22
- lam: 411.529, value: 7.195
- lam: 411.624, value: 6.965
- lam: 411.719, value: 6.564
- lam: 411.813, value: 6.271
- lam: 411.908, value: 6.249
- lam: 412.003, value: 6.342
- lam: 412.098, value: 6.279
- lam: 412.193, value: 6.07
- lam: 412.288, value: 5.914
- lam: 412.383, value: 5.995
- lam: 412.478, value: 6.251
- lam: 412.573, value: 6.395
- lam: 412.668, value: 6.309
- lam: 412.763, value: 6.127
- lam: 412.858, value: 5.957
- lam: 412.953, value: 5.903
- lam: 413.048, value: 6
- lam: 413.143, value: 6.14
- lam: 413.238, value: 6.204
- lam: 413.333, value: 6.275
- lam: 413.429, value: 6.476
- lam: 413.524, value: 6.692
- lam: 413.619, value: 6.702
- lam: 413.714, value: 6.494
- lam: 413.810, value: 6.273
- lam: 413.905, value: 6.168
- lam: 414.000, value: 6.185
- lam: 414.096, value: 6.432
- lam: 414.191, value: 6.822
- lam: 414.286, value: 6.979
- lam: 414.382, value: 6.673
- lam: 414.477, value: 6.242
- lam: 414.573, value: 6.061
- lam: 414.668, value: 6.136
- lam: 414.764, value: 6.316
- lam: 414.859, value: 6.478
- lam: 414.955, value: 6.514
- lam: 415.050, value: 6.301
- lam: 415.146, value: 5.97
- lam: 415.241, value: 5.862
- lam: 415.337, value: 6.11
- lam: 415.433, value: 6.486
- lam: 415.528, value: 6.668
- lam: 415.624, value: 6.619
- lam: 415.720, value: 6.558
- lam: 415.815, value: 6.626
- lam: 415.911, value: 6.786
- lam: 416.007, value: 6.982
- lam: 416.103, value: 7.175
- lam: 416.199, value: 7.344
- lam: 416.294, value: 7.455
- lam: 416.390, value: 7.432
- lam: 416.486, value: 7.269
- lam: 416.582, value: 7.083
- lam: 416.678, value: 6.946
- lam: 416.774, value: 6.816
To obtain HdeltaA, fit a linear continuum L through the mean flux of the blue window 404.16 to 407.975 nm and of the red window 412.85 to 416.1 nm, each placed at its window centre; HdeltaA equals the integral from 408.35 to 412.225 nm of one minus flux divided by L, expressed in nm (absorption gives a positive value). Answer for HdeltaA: 0.31 nm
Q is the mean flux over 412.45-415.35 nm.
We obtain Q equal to 6.31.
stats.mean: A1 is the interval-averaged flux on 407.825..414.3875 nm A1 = 6.29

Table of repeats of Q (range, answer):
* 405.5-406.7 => 6.96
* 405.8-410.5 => 6.64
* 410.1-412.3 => 6.07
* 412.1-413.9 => 6.23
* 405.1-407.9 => 7.03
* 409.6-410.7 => 5.13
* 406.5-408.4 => 7.16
